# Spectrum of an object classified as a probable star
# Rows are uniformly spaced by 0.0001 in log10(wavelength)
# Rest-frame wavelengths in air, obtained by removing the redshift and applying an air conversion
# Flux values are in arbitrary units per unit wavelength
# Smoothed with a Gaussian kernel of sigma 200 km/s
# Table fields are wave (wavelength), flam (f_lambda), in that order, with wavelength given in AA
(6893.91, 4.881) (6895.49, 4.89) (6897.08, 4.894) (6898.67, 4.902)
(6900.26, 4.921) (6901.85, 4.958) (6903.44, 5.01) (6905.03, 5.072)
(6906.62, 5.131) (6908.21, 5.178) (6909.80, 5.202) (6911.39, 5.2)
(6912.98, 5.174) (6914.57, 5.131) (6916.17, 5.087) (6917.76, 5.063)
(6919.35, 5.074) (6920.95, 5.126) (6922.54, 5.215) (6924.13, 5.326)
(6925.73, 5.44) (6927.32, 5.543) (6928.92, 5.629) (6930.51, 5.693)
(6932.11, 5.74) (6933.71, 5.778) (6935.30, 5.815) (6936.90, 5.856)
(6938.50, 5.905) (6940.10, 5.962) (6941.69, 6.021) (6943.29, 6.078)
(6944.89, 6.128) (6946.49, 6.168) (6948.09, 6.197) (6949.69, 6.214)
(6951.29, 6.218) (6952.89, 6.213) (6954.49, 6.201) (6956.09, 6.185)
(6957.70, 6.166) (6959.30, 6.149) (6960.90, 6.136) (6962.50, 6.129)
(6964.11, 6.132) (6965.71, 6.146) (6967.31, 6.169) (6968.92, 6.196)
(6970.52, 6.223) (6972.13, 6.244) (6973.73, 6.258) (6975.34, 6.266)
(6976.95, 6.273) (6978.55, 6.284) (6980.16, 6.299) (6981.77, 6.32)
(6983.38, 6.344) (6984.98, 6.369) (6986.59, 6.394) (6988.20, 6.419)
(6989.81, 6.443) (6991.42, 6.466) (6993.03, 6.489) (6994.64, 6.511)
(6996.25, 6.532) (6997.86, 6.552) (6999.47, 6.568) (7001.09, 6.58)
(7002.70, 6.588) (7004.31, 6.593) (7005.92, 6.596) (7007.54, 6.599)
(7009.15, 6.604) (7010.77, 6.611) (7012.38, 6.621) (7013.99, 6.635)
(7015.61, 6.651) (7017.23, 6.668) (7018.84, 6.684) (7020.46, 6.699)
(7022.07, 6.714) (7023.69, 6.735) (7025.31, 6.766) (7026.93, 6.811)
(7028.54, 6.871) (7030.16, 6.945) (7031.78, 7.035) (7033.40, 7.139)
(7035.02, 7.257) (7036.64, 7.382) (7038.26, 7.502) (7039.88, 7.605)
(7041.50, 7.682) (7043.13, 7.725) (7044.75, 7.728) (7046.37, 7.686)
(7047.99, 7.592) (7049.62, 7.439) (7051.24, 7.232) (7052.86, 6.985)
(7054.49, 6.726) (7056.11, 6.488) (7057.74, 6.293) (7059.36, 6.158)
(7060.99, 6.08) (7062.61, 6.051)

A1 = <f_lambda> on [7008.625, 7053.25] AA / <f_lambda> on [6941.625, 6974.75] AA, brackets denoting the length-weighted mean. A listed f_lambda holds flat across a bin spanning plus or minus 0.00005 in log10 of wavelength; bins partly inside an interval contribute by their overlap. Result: 1.15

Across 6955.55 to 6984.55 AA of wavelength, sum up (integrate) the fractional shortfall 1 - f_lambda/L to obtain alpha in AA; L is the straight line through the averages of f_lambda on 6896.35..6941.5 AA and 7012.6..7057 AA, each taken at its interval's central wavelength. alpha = -0.6 AA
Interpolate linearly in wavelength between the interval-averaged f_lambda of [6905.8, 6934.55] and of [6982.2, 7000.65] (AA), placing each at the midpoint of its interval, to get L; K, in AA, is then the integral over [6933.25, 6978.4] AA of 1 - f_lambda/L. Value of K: -1.8 AA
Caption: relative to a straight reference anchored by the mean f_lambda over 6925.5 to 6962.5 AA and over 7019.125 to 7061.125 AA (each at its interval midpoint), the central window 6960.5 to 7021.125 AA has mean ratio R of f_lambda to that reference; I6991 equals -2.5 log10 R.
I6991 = 0.013 mag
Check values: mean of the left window 5.99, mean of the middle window 6.43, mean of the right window 7.06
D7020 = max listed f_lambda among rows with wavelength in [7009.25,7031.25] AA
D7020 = 6.945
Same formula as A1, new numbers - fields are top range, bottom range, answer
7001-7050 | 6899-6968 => 1.23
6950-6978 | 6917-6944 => 1.11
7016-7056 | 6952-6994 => 1.14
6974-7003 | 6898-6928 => 1.25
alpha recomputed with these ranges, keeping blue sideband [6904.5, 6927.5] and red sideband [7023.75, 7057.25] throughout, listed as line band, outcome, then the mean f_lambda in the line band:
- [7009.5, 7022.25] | 0.3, 6.66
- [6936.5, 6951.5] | -1.1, 6.08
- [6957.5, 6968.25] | -0.4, 6.15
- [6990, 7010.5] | 0.0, 6.55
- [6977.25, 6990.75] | -0.1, 6.36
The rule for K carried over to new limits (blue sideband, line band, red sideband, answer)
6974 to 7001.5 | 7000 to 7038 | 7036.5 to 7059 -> 0.4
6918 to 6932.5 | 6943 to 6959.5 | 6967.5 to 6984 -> -0.9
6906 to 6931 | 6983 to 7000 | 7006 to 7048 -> -0.1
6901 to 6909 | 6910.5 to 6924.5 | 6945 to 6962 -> 0.5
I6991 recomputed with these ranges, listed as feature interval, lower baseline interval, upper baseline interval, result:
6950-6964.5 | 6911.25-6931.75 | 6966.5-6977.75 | -0.04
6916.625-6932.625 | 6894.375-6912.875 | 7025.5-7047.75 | 0.01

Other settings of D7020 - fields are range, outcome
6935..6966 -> 6.218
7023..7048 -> 7.728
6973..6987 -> 6.394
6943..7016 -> 6.651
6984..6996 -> 6.511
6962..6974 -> 6.258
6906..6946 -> 6.128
